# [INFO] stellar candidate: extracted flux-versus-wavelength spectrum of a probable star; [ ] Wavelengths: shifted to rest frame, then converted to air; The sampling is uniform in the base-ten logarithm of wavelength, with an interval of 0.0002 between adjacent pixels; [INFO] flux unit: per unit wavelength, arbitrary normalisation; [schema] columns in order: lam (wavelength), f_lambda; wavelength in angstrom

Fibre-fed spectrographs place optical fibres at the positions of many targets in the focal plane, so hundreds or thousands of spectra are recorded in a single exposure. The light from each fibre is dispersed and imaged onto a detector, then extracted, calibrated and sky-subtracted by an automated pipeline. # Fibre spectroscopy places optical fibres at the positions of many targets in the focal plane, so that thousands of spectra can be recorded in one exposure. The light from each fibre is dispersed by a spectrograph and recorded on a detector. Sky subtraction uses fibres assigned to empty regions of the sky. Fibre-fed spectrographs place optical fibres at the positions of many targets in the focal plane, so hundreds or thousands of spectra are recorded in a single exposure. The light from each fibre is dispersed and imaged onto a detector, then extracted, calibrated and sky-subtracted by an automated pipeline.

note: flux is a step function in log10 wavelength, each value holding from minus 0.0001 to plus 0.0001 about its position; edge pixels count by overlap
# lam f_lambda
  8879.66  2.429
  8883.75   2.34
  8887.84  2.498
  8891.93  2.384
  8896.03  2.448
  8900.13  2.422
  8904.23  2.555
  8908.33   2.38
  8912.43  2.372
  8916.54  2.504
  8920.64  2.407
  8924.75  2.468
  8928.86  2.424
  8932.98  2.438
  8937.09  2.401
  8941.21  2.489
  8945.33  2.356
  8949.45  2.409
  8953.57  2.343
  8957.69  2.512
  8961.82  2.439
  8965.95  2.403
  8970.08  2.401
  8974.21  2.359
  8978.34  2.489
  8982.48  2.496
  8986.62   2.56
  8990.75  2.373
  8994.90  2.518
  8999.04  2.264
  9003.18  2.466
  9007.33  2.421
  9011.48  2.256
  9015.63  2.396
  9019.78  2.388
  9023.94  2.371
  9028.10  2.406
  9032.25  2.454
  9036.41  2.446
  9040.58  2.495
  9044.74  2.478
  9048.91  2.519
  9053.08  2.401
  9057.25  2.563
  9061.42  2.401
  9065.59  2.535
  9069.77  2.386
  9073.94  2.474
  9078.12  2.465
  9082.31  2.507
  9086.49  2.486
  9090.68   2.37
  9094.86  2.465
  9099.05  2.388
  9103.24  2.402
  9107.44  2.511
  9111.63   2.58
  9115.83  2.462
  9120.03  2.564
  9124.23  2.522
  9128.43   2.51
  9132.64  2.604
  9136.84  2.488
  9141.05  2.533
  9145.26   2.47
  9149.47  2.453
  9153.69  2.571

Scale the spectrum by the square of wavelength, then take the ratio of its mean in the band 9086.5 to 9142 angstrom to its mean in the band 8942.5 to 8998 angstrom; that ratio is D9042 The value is 1.06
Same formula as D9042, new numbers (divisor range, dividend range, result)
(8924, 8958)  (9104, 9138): 1.09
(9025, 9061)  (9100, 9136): 1.04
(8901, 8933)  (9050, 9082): 1.04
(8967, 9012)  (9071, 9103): 1.03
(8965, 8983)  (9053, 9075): 1.04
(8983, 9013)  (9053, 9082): 1.04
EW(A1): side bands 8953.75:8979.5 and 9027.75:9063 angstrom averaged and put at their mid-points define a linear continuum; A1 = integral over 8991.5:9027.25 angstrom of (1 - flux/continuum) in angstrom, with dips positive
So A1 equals 0.91 angstrom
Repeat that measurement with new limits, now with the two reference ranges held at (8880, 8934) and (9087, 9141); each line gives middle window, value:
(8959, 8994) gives 0.1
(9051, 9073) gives 0.2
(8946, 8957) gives 0.2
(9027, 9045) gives 0.1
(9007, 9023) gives 0.7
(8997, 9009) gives 0.4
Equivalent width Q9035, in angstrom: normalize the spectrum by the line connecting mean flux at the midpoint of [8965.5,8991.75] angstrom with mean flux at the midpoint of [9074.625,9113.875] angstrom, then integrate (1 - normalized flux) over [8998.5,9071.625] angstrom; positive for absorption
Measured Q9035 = 0.8 angstrom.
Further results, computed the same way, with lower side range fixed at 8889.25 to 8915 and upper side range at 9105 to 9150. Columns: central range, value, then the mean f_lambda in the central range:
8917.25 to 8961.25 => 0.31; 2.43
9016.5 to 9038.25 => 0.60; 2.41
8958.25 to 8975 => 0.28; 2.41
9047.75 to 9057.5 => 0.04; 2.48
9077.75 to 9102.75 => 0.62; 2.44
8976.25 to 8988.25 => -0.25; 2.51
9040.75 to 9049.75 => -0.03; 2.5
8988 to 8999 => 0.21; 2.42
